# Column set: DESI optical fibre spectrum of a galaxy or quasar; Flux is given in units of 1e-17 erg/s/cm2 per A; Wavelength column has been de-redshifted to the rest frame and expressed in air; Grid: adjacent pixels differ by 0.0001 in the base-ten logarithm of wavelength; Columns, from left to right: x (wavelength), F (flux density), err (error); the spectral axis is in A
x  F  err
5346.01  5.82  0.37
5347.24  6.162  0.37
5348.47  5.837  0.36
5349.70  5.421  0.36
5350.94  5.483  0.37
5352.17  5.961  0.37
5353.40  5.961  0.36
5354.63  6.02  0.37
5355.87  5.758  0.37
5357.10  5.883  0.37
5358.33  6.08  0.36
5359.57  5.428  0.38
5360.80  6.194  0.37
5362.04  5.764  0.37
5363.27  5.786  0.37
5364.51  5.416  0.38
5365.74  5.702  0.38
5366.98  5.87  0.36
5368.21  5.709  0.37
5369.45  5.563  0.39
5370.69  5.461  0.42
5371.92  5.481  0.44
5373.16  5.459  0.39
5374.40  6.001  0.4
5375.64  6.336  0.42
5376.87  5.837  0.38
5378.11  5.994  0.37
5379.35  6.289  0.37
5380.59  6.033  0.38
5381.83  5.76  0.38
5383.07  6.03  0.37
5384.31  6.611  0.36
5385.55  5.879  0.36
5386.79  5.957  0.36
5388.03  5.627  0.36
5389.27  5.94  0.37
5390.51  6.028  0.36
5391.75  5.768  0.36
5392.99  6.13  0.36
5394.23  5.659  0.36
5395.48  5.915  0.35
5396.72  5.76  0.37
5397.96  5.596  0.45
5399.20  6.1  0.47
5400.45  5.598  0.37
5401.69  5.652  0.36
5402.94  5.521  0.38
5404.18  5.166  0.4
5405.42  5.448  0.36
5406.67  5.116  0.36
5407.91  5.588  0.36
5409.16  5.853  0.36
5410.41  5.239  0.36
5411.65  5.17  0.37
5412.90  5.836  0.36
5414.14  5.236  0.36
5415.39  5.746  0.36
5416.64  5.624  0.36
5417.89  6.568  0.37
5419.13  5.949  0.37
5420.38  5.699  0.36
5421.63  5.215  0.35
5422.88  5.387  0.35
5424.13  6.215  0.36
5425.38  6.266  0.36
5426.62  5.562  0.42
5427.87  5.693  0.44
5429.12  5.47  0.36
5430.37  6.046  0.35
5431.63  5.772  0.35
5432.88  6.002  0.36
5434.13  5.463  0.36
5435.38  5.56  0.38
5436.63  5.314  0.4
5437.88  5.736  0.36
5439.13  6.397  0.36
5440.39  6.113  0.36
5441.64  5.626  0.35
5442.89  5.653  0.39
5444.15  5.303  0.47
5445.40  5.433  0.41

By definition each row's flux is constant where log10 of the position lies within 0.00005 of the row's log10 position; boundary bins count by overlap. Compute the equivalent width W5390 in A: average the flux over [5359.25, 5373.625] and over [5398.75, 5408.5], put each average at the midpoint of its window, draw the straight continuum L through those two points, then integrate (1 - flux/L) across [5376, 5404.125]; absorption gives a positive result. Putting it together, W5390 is -1.6 A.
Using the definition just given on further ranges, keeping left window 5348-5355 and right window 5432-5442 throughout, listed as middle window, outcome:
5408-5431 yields 0.3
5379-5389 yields -0.4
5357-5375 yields 0.2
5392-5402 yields 0.0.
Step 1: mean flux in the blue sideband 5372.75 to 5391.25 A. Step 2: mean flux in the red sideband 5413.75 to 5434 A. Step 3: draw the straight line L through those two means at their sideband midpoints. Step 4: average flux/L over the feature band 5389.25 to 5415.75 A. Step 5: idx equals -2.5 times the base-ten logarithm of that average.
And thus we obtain 0.05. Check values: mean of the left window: 5.99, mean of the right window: 5.77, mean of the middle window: 5.63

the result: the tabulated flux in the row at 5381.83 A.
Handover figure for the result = 5.76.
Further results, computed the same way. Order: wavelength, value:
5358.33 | 6.08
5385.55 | 5.879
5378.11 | 5.994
